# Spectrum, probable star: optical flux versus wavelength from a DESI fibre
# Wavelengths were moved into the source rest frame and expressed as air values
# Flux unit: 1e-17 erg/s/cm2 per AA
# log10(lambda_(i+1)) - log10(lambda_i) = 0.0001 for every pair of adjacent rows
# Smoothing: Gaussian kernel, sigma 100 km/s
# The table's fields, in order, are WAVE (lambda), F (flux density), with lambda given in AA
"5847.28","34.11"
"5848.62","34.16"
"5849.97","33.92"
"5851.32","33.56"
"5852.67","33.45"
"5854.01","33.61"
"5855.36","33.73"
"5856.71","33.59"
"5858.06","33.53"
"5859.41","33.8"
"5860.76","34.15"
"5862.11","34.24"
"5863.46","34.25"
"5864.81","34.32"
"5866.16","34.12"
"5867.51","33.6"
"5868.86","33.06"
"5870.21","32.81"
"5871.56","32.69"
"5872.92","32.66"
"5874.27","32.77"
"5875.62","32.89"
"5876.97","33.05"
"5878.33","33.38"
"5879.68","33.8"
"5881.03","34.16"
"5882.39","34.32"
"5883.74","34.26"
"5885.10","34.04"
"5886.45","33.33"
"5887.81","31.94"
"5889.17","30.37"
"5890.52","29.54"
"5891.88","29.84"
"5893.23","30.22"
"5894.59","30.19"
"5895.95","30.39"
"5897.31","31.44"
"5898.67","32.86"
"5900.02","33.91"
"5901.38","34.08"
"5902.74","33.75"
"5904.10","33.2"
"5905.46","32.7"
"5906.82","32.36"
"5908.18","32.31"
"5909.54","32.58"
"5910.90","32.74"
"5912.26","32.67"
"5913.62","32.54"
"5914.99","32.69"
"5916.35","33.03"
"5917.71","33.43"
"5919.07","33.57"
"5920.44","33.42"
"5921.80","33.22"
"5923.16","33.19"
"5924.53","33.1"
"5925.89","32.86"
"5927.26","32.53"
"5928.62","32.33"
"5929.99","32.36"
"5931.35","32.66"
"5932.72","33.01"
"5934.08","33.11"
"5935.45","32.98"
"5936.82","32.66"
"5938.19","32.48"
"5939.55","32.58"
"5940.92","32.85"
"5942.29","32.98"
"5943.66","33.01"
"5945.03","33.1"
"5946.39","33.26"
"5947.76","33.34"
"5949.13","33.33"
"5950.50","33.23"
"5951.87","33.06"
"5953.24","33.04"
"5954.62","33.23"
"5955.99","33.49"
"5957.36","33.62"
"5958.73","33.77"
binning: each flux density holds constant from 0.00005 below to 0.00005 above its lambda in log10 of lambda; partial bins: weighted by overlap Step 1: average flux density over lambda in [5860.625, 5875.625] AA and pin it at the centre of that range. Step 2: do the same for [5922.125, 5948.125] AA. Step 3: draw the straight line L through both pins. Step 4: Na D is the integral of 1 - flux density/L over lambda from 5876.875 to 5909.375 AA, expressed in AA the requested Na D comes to 0.76 AA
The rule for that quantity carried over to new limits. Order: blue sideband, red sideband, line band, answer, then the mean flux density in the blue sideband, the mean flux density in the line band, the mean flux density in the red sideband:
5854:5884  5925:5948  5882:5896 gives 0.71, 33.6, 31.7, 32.8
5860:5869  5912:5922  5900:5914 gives 0.13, 34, 33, 33.1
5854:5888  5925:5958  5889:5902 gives 0.80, 33.6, 31.3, 33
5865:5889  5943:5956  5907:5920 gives 0.16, 33.3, 32.8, 33.2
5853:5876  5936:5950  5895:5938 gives 0.45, 33.5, 32.8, 33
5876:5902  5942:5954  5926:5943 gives 0.13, 32.4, 32.7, 33.1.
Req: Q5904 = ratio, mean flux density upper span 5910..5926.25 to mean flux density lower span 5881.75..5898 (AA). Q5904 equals 1.0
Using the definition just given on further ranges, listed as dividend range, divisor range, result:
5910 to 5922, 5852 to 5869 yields 0.98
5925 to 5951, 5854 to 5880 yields 0.98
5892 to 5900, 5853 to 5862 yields 0.92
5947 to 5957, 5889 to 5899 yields 1.09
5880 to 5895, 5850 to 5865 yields 0.95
